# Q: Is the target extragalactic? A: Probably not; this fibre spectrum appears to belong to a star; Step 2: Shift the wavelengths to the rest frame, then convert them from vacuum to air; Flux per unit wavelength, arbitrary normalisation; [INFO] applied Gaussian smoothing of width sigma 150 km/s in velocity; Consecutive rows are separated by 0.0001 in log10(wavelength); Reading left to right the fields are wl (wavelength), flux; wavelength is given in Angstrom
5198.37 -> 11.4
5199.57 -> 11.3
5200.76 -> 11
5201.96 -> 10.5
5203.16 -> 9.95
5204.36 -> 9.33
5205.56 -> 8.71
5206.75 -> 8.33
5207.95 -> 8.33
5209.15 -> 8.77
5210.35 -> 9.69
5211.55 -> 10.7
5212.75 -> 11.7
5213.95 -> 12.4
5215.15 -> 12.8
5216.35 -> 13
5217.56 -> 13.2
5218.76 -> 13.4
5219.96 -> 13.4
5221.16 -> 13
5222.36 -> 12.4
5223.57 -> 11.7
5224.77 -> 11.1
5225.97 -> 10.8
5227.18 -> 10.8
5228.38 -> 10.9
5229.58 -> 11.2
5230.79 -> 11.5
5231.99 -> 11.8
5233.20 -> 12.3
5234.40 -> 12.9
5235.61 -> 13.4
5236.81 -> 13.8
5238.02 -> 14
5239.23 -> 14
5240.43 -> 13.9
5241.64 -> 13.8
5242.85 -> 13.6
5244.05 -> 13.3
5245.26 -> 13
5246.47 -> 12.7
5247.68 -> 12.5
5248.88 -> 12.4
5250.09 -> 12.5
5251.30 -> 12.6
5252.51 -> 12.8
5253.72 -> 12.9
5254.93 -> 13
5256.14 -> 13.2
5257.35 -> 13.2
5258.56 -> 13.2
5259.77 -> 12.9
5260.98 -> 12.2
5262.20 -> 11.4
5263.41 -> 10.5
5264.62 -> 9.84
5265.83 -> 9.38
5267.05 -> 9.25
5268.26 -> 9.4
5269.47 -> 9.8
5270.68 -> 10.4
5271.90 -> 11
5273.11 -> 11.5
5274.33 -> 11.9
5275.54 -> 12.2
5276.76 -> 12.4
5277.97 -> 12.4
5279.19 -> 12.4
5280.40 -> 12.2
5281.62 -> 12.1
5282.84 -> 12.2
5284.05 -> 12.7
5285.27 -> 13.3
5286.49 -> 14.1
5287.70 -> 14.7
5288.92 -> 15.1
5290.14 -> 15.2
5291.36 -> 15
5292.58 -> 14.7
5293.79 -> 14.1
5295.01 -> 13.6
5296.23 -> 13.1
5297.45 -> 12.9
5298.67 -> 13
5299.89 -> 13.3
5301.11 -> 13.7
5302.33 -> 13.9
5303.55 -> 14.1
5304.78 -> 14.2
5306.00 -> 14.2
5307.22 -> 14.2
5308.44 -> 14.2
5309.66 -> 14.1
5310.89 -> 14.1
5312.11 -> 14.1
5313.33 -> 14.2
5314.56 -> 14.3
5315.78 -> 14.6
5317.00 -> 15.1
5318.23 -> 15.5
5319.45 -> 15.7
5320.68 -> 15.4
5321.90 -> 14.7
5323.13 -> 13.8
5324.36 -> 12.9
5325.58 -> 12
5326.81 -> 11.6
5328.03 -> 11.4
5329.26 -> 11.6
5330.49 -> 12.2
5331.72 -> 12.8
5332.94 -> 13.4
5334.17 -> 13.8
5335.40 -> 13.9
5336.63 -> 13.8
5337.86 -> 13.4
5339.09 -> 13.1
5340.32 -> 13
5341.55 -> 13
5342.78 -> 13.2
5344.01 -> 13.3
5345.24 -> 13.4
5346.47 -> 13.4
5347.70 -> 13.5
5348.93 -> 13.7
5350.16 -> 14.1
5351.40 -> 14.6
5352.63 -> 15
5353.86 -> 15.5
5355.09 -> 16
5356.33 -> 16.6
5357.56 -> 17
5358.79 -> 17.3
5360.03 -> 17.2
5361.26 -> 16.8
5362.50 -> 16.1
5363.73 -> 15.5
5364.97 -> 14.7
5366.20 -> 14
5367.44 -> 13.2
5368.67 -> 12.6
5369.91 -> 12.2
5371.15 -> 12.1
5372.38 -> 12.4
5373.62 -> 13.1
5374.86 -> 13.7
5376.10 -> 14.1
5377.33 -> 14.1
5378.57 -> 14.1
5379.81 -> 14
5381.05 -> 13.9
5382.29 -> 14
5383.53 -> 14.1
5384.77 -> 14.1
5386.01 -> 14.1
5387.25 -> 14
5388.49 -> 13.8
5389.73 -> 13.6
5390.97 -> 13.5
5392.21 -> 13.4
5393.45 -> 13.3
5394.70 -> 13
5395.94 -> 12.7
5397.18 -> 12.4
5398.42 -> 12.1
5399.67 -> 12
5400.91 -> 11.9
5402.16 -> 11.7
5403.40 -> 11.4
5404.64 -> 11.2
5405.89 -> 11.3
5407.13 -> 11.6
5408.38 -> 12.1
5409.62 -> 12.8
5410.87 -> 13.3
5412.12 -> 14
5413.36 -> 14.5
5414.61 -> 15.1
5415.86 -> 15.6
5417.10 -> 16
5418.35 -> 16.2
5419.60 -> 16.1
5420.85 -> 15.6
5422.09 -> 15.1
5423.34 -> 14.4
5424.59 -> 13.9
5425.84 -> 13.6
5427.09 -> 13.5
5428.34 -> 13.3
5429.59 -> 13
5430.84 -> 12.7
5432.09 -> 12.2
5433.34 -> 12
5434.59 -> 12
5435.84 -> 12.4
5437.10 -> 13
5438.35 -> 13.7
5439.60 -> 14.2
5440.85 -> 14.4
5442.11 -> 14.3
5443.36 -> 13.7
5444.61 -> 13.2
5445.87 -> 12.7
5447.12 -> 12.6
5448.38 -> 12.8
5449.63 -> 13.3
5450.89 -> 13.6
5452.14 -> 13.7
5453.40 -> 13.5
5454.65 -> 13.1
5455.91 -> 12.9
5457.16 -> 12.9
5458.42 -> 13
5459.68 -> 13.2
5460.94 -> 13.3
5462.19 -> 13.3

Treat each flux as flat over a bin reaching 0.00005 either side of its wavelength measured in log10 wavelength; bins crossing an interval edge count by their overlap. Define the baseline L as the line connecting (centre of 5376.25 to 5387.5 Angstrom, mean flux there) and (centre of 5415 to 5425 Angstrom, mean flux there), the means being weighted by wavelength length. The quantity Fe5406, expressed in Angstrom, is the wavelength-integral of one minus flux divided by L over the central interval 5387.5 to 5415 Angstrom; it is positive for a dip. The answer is 3.7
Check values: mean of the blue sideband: 14.1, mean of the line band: 12.8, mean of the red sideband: 15.4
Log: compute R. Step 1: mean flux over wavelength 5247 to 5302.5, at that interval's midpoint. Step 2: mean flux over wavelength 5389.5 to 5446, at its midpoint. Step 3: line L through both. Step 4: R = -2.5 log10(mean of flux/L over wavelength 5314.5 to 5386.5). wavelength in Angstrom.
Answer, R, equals -0.09 mag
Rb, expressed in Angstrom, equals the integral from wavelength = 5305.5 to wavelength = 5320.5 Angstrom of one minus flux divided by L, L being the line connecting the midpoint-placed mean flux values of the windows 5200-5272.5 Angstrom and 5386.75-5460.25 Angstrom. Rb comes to -2.6 Angstrom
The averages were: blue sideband 11.8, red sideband 13.3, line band 14.6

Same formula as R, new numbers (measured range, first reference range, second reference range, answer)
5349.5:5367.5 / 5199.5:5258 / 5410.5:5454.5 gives -0.188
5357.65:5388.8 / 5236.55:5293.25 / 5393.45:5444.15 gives -0.091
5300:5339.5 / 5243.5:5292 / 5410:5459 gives -0.082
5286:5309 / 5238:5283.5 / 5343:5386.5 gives -0.093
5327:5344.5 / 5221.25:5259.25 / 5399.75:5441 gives 0.008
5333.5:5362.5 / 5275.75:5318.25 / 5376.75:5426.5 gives -0.069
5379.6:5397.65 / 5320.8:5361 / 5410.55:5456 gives 0.020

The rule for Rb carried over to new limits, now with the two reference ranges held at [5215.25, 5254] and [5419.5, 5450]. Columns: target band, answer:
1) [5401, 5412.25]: 1.1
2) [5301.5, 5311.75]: -0.9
